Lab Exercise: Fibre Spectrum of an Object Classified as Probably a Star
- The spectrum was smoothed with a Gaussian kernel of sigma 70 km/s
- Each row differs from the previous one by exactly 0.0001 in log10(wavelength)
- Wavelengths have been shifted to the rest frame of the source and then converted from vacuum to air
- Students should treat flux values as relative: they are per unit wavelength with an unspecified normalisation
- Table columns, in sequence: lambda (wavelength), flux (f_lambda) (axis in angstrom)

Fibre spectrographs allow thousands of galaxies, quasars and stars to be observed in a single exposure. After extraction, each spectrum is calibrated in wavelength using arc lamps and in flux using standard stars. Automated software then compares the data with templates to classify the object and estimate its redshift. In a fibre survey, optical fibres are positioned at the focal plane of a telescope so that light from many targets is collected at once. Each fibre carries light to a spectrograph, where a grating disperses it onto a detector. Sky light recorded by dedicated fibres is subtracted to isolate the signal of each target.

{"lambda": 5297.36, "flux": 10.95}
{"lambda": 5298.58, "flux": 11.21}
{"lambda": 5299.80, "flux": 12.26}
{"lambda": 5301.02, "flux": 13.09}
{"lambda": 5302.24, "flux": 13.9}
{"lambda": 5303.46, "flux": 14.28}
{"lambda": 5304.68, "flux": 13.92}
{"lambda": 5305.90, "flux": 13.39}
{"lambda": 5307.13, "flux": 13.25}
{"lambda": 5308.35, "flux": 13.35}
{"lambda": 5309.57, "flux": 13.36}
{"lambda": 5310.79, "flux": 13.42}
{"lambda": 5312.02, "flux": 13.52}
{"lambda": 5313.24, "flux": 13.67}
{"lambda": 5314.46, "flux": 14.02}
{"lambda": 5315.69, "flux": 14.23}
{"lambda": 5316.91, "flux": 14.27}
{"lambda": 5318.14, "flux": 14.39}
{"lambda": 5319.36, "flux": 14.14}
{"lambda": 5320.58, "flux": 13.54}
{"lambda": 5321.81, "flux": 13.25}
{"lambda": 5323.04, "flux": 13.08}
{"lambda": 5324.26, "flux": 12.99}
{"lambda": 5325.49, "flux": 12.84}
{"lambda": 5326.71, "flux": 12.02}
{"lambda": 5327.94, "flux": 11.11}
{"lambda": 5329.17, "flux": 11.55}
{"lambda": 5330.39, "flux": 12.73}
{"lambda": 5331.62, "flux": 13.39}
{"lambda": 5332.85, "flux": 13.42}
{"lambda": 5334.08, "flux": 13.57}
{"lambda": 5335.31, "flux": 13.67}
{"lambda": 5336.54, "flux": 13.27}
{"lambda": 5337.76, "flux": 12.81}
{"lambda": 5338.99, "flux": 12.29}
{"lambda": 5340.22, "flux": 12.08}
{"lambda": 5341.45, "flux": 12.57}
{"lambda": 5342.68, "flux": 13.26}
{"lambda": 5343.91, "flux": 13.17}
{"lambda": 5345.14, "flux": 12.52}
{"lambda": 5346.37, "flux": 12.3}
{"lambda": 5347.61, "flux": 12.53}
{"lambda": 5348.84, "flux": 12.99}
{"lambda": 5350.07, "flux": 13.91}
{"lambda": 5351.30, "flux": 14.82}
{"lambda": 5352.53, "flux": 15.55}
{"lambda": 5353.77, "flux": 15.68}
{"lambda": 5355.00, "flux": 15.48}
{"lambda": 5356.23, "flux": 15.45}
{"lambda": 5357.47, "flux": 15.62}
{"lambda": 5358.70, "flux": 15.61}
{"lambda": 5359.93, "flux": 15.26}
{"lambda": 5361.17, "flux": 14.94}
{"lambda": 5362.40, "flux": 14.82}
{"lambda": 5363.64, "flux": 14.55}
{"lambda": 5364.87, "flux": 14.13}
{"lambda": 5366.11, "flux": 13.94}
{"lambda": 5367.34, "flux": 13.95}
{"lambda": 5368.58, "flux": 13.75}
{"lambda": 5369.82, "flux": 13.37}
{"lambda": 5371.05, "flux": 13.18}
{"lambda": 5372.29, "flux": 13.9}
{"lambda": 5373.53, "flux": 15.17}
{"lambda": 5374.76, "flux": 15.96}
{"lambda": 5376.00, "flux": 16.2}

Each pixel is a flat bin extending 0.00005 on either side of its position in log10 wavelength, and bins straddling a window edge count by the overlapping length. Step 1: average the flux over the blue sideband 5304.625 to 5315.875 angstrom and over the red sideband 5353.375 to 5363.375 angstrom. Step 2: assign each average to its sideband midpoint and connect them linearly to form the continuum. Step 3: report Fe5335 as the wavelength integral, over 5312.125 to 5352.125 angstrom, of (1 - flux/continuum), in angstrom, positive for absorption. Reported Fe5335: 3.3 angstrom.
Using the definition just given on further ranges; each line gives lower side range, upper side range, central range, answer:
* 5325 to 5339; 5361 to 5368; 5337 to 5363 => -0.6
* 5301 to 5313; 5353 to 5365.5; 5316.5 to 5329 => 0.8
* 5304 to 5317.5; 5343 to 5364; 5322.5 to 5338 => 1.3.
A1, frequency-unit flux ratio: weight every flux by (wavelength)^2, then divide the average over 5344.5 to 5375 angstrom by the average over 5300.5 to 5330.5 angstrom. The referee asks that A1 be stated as 1.09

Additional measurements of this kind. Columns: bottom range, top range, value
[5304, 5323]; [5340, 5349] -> 0.94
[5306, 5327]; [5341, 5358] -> 1.05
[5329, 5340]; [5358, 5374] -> 1.12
